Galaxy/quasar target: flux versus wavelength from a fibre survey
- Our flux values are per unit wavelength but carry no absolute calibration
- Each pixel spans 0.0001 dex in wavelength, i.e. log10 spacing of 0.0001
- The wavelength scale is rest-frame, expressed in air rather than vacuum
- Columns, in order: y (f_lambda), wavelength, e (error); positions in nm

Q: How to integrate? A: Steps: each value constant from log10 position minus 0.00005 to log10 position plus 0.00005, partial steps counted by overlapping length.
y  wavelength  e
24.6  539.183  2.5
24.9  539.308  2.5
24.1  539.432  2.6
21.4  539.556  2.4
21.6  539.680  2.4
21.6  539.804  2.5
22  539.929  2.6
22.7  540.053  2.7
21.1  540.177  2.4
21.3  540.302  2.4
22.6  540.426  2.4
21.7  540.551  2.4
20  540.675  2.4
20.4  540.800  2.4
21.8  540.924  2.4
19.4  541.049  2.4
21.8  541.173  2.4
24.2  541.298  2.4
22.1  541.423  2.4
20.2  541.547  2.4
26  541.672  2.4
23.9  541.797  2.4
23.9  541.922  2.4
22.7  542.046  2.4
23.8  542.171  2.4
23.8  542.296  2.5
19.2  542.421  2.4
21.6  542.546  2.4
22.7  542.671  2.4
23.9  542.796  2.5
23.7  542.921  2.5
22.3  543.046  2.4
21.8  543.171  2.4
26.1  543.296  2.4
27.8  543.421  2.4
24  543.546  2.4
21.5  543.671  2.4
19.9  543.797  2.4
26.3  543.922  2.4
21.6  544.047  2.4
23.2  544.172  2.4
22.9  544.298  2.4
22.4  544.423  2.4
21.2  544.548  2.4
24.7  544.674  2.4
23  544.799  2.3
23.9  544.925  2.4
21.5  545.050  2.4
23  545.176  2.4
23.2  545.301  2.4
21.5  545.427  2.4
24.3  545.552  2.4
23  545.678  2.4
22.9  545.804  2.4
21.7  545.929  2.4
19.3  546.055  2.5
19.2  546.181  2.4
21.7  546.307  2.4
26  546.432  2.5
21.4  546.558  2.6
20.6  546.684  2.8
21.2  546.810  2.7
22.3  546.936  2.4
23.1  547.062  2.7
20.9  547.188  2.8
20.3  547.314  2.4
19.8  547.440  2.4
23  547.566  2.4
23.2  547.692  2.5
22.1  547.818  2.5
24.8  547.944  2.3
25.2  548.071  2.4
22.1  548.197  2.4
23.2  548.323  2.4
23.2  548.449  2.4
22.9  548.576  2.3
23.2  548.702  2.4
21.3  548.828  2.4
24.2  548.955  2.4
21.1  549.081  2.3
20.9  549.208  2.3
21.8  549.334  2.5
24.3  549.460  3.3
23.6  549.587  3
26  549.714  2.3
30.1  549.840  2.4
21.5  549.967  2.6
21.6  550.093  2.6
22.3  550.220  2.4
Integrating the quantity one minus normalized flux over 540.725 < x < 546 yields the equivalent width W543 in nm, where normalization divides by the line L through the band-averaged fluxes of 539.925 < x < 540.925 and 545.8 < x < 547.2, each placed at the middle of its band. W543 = -0.305 nm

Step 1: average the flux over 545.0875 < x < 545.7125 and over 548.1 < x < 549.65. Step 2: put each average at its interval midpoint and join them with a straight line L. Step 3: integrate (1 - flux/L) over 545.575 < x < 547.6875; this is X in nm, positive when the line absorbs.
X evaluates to 0.10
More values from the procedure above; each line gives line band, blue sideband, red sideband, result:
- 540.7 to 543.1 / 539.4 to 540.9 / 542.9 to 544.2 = 0.02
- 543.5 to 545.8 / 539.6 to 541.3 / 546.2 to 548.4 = -0.08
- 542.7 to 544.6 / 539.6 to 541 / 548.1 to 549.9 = -0.08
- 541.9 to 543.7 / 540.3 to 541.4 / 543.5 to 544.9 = -0.08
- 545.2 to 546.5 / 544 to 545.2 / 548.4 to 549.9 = 0.04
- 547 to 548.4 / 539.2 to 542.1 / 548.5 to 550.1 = 0.04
